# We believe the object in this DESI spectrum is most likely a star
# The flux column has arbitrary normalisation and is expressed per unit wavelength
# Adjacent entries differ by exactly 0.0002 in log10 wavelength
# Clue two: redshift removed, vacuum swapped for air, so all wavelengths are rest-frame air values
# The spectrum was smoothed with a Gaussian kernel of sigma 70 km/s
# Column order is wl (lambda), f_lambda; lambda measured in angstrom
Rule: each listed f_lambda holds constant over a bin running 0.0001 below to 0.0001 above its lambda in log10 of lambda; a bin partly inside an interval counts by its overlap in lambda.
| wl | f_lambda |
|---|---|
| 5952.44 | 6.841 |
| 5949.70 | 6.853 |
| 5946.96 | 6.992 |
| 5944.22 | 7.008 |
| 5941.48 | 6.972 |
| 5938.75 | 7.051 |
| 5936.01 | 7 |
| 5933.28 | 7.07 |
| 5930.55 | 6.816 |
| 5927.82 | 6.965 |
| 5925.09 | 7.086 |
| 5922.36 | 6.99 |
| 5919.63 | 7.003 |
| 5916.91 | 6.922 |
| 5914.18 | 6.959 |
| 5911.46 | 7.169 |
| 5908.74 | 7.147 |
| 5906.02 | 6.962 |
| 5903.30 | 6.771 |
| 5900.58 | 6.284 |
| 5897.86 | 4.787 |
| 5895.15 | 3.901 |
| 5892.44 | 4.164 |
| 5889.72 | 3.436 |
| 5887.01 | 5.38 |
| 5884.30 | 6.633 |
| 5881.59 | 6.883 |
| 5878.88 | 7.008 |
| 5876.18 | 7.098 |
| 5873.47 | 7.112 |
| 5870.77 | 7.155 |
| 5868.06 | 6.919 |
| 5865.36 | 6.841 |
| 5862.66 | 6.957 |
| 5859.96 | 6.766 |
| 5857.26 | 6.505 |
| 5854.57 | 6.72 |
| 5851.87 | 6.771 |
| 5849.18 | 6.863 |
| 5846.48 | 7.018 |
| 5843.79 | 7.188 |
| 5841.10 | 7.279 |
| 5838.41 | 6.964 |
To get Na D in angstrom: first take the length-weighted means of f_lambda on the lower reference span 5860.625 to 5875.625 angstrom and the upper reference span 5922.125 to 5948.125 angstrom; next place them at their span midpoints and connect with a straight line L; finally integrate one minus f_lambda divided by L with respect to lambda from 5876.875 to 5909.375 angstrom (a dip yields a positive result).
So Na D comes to 5.6 angstrom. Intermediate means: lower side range 6.99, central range 5.78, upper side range 6.99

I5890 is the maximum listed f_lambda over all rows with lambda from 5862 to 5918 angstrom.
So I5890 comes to 7.169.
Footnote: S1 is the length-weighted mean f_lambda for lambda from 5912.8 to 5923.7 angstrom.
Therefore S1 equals 6.97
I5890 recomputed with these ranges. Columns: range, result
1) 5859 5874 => 7.155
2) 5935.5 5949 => 7.051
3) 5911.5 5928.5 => 7.086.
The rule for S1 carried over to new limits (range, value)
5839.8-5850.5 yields 7.08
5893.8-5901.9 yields 4.99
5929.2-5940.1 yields 6.98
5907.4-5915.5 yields 7.1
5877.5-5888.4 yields 6.47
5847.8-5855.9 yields 6.78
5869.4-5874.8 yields 7.13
